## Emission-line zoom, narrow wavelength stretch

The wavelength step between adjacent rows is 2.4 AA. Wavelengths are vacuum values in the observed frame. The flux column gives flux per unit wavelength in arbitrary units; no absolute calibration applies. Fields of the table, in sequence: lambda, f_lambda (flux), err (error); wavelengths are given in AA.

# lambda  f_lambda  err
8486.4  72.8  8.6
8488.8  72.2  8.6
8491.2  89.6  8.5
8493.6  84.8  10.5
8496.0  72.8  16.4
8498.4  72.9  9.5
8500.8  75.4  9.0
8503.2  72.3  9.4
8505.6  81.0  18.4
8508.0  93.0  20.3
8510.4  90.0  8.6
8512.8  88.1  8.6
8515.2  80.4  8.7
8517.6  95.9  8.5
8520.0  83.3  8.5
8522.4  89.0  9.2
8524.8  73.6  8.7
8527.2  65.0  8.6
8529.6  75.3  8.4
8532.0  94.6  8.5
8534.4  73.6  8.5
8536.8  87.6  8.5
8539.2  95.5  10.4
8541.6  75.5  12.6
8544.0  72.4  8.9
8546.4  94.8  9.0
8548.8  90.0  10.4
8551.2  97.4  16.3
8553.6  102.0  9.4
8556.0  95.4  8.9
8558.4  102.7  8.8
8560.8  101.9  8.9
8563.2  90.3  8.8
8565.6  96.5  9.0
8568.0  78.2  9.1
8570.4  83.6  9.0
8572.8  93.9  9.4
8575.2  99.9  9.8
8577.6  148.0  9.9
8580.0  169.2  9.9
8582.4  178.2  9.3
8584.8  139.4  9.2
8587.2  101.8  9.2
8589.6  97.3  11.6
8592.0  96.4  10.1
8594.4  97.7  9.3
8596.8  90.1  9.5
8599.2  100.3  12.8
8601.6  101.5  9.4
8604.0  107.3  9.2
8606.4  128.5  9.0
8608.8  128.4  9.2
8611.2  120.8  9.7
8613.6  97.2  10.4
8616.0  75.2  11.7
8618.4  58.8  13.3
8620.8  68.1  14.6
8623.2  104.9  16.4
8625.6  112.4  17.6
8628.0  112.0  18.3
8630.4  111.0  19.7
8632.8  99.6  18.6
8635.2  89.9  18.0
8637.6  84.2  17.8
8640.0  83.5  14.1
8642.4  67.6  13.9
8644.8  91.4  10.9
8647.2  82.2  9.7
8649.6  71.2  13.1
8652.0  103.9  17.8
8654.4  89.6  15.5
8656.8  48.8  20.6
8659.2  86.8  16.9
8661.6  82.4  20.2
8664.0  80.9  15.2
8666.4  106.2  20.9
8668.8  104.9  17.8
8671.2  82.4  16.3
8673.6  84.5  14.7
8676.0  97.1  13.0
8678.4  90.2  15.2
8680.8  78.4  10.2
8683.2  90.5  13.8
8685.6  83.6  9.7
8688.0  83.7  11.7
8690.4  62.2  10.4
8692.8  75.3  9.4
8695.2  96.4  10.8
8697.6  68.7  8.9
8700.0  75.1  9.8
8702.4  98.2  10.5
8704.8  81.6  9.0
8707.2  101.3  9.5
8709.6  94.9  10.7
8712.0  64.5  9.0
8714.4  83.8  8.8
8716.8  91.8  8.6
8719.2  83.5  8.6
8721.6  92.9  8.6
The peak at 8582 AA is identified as Halpha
